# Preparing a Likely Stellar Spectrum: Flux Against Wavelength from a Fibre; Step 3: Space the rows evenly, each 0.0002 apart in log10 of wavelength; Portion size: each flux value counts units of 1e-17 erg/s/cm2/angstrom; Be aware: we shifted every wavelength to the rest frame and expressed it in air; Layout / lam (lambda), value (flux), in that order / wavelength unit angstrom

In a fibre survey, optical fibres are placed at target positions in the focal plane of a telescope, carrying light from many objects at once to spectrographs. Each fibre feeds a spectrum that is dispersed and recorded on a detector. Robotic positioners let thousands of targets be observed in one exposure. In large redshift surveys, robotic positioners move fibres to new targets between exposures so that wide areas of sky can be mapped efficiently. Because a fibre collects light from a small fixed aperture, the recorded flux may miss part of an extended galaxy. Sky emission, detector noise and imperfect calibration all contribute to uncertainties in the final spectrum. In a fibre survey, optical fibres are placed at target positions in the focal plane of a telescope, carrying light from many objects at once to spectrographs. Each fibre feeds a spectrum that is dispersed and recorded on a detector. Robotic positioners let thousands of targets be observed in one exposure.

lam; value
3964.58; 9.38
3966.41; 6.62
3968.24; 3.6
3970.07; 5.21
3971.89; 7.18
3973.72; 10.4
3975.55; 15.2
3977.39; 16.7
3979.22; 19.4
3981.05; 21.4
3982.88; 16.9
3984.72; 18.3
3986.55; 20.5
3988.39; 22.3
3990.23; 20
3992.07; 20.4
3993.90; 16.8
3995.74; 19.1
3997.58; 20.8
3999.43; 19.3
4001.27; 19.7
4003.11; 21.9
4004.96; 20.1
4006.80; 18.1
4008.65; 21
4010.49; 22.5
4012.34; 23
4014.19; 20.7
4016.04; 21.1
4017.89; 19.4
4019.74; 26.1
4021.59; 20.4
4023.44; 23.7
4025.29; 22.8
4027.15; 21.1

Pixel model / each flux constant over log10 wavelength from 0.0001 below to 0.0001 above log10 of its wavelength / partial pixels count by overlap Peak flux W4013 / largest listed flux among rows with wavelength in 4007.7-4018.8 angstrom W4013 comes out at 23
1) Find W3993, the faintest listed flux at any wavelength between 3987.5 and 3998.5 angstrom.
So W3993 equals 16.8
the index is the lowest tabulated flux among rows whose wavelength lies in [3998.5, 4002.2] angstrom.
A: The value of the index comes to 19.3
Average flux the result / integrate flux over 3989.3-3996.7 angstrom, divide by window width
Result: 19.1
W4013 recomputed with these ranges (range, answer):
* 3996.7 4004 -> 21.9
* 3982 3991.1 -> 22.3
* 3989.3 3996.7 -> 20.4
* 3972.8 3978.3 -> 16.7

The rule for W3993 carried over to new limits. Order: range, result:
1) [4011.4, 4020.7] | 19.4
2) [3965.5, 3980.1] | 3.6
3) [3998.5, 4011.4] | 18.1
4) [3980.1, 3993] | 16.9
